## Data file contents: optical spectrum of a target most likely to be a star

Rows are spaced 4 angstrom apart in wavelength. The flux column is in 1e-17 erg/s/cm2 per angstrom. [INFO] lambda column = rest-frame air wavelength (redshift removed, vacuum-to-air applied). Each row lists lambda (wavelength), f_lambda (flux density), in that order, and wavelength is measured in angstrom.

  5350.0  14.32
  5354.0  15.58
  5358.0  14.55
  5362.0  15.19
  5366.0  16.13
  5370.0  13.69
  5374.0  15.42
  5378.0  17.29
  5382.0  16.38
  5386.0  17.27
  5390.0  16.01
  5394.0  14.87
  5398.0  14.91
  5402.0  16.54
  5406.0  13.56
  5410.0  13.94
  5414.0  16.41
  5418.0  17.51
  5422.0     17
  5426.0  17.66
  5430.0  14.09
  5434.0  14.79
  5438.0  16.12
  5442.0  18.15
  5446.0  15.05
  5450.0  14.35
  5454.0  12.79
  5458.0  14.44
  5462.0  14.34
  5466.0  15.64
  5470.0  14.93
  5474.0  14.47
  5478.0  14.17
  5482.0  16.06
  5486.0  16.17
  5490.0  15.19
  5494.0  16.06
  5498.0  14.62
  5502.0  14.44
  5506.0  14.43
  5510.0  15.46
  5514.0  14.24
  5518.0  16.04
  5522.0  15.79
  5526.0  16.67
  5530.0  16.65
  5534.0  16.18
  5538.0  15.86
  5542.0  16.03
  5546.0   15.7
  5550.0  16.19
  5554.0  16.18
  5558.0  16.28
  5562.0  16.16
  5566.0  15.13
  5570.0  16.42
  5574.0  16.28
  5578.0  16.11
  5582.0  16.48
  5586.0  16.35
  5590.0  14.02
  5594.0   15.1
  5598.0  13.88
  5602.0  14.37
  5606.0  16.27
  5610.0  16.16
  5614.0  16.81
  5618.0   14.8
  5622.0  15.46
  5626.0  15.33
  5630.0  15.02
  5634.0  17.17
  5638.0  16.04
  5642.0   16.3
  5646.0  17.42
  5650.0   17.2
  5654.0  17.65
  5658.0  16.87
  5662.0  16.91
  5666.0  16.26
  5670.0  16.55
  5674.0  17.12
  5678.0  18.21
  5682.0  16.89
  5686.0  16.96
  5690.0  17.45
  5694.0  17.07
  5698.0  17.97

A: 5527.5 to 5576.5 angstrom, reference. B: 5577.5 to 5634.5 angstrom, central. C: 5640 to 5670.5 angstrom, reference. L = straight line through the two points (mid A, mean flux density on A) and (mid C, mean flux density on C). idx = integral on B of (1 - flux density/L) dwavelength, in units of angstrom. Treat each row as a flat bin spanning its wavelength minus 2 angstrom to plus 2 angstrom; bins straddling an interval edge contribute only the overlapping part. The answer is 3.5 angstrom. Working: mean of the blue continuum 16.1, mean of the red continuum 16.9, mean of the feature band 15.5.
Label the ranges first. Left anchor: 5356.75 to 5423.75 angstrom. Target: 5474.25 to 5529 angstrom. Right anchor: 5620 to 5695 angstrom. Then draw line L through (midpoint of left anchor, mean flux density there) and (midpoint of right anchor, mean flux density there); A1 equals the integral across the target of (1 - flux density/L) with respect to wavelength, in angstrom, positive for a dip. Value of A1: 2.7 angstrom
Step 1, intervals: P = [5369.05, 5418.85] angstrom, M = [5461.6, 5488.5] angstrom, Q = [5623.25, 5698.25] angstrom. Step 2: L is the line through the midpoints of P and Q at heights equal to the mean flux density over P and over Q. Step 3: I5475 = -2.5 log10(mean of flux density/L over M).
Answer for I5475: 0.060 mag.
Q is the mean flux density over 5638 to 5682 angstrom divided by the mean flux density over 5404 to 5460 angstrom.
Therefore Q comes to 1.10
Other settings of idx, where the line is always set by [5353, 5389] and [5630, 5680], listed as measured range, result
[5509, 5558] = 1.37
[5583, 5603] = 2.15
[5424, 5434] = 0.20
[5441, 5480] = 3.27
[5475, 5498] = 1.14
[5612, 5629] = 1.21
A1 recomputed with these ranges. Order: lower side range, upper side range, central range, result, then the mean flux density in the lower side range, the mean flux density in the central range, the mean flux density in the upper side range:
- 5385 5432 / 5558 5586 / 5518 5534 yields -0.3 angstrom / 15.8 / 16.3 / 16.1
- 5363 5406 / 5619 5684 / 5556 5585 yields 0.4 angstrom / 15.7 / 16.1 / 16.6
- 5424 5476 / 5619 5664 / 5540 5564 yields -0.4 angstrom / 15.1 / 16.1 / 16.5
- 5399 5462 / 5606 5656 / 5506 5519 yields 0.6 angstrom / 15.4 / 15.1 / 16.3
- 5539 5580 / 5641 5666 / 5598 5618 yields 1.2 angstrom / 16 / 15.6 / 17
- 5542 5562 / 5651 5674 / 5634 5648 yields 0.1 angstrom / 16.1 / 16.7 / 16.9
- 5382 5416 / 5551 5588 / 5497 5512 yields 1.1 angstrom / 15.5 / 14.7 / 16.2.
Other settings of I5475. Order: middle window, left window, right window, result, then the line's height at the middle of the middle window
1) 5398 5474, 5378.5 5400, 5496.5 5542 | 0.03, 15.8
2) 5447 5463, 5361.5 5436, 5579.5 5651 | 0.13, 15.7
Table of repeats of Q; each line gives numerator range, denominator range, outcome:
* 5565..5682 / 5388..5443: 1.02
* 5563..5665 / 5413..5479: 1.04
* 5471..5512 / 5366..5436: 0.96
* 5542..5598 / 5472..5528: 1.04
